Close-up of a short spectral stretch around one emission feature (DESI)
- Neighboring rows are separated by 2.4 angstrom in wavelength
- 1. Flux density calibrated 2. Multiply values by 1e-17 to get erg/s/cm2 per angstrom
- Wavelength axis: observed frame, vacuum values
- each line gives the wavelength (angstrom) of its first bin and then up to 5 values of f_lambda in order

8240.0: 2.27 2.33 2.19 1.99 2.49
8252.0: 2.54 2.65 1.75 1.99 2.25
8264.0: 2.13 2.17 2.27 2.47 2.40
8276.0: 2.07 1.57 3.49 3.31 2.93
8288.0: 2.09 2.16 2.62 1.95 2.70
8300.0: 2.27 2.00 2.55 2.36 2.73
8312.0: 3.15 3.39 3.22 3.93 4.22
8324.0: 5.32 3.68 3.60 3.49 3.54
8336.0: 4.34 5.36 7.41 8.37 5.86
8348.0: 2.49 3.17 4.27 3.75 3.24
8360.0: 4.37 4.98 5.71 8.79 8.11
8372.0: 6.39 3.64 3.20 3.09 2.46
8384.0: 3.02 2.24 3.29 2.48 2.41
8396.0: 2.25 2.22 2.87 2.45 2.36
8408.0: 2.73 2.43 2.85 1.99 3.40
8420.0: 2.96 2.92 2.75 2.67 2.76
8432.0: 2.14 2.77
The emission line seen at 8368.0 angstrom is [N II] 6583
